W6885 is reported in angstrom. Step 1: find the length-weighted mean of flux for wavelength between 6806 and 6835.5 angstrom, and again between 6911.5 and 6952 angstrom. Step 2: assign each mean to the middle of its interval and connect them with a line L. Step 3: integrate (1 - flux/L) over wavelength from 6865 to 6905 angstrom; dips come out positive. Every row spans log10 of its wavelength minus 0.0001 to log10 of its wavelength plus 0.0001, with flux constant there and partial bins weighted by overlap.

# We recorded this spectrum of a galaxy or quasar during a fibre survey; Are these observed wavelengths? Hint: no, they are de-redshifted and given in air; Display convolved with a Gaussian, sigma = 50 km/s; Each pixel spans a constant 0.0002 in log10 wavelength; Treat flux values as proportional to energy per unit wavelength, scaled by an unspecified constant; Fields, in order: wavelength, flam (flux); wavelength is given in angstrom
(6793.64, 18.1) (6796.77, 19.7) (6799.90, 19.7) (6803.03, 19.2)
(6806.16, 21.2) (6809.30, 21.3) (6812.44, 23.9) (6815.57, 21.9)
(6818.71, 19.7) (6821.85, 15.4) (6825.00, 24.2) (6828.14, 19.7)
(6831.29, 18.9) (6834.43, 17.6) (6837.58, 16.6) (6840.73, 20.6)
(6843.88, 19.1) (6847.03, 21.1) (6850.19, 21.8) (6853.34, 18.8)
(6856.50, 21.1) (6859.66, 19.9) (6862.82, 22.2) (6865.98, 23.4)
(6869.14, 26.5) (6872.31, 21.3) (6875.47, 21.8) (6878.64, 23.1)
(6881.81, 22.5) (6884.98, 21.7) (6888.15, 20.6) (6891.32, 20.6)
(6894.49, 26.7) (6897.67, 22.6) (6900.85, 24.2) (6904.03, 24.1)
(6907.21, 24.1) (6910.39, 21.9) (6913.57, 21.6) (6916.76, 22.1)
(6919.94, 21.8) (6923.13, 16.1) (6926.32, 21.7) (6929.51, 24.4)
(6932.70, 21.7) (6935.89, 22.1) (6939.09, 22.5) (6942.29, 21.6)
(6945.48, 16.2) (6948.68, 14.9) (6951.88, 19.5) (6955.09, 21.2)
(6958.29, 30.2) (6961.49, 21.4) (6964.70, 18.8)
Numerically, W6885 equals -4.9 angstrom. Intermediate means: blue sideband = 20.4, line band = 23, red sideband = 20.5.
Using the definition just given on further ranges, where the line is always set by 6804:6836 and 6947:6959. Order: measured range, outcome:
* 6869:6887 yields -1.7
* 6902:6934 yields -2.1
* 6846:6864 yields -0.3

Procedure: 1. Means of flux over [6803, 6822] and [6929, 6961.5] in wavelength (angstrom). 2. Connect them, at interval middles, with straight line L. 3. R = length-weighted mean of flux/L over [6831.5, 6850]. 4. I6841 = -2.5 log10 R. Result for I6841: 0.09 mag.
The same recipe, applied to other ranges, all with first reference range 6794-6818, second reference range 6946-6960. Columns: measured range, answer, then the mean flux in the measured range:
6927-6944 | -0.07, 22.4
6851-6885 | -0.06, 22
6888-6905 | -0.12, 23.3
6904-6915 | -0.09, 22.8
